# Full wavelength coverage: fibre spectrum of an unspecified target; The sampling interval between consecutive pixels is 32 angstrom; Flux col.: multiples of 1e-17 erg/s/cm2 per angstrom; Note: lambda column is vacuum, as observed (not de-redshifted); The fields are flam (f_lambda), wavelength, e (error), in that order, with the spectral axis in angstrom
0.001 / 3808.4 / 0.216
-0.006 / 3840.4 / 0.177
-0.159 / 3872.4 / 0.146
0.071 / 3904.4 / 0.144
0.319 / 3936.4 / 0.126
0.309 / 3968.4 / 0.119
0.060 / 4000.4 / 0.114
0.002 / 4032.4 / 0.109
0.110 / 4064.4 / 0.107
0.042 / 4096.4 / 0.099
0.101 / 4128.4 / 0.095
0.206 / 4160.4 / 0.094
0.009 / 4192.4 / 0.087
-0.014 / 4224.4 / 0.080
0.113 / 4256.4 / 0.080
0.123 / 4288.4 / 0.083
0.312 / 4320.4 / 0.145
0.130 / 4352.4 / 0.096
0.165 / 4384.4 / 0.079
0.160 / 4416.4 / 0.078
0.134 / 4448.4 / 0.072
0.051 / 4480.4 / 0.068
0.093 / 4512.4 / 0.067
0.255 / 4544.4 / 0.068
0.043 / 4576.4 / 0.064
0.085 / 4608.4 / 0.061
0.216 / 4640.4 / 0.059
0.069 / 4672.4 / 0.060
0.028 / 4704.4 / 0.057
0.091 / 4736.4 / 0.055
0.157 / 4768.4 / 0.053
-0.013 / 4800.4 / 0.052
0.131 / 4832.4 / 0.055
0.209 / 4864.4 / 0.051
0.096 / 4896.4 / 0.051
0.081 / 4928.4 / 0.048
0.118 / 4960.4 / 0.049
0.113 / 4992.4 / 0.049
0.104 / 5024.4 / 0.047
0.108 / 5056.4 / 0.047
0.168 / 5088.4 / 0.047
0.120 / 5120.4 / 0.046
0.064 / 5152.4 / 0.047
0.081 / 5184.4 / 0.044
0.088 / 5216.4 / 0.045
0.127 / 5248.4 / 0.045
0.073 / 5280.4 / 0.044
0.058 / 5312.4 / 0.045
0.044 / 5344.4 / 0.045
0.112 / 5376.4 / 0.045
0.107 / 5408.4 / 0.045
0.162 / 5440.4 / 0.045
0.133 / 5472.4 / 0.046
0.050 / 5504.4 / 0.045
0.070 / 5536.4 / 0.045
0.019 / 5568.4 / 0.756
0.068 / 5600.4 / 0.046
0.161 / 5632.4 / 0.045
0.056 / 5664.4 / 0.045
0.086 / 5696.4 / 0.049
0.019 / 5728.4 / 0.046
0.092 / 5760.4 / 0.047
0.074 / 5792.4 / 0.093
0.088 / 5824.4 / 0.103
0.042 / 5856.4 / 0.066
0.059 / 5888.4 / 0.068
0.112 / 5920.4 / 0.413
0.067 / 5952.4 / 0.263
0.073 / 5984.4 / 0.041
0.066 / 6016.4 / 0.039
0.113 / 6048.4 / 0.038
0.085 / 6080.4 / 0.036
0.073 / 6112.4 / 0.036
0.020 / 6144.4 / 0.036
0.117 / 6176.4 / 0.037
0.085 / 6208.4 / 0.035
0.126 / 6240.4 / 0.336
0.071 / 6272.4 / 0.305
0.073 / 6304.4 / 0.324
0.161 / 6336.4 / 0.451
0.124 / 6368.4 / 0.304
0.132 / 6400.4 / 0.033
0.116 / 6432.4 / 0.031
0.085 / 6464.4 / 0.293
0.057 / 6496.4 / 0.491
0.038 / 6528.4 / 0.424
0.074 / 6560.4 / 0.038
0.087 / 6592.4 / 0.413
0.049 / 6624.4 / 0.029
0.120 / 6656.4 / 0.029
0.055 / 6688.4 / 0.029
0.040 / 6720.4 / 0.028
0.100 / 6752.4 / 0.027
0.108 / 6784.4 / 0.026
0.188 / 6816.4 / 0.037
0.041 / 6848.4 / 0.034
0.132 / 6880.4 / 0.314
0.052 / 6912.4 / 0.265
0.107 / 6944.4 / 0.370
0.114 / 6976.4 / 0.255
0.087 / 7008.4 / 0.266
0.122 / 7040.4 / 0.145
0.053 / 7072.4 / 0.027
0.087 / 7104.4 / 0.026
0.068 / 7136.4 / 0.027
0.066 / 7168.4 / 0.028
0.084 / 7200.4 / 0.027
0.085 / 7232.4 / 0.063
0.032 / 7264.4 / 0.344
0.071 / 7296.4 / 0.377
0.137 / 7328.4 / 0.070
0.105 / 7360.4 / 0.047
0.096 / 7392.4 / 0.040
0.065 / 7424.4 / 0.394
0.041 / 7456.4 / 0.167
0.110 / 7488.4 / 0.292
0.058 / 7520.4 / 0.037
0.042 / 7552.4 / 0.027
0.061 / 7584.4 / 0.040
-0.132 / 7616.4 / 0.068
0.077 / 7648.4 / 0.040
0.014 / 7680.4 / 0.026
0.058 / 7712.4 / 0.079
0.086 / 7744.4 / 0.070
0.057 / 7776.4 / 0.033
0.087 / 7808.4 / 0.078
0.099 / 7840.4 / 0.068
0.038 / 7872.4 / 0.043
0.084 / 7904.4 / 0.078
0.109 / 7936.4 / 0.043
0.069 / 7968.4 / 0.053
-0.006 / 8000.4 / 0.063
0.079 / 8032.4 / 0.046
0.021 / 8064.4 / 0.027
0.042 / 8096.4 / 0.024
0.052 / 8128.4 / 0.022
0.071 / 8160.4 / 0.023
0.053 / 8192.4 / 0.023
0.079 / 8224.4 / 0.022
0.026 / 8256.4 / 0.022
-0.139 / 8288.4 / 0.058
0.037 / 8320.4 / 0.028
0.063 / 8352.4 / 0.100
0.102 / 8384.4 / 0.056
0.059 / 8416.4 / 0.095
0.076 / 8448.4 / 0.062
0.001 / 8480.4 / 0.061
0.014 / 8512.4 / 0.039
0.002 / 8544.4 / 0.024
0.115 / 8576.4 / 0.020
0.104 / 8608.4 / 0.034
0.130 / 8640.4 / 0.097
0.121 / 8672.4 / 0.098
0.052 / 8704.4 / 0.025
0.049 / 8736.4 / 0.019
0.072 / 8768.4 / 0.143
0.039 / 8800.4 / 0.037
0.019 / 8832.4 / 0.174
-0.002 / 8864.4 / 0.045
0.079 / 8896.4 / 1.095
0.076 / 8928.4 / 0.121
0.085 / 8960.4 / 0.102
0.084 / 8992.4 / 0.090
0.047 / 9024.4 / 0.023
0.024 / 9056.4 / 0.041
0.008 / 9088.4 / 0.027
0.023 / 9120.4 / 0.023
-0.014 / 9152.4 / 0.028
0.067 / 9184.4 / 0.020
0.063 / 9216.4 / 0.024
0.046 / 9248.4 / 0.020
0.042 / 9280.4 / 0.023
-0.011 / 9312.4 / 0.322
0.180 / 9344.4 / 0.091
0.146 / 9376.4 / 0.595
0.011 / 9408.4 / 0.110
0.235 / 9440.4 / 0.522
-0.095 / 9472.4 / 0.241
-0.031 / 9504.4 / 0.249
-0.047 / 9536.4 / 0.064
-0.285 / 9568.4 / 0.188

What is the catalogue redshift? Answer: 0.586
